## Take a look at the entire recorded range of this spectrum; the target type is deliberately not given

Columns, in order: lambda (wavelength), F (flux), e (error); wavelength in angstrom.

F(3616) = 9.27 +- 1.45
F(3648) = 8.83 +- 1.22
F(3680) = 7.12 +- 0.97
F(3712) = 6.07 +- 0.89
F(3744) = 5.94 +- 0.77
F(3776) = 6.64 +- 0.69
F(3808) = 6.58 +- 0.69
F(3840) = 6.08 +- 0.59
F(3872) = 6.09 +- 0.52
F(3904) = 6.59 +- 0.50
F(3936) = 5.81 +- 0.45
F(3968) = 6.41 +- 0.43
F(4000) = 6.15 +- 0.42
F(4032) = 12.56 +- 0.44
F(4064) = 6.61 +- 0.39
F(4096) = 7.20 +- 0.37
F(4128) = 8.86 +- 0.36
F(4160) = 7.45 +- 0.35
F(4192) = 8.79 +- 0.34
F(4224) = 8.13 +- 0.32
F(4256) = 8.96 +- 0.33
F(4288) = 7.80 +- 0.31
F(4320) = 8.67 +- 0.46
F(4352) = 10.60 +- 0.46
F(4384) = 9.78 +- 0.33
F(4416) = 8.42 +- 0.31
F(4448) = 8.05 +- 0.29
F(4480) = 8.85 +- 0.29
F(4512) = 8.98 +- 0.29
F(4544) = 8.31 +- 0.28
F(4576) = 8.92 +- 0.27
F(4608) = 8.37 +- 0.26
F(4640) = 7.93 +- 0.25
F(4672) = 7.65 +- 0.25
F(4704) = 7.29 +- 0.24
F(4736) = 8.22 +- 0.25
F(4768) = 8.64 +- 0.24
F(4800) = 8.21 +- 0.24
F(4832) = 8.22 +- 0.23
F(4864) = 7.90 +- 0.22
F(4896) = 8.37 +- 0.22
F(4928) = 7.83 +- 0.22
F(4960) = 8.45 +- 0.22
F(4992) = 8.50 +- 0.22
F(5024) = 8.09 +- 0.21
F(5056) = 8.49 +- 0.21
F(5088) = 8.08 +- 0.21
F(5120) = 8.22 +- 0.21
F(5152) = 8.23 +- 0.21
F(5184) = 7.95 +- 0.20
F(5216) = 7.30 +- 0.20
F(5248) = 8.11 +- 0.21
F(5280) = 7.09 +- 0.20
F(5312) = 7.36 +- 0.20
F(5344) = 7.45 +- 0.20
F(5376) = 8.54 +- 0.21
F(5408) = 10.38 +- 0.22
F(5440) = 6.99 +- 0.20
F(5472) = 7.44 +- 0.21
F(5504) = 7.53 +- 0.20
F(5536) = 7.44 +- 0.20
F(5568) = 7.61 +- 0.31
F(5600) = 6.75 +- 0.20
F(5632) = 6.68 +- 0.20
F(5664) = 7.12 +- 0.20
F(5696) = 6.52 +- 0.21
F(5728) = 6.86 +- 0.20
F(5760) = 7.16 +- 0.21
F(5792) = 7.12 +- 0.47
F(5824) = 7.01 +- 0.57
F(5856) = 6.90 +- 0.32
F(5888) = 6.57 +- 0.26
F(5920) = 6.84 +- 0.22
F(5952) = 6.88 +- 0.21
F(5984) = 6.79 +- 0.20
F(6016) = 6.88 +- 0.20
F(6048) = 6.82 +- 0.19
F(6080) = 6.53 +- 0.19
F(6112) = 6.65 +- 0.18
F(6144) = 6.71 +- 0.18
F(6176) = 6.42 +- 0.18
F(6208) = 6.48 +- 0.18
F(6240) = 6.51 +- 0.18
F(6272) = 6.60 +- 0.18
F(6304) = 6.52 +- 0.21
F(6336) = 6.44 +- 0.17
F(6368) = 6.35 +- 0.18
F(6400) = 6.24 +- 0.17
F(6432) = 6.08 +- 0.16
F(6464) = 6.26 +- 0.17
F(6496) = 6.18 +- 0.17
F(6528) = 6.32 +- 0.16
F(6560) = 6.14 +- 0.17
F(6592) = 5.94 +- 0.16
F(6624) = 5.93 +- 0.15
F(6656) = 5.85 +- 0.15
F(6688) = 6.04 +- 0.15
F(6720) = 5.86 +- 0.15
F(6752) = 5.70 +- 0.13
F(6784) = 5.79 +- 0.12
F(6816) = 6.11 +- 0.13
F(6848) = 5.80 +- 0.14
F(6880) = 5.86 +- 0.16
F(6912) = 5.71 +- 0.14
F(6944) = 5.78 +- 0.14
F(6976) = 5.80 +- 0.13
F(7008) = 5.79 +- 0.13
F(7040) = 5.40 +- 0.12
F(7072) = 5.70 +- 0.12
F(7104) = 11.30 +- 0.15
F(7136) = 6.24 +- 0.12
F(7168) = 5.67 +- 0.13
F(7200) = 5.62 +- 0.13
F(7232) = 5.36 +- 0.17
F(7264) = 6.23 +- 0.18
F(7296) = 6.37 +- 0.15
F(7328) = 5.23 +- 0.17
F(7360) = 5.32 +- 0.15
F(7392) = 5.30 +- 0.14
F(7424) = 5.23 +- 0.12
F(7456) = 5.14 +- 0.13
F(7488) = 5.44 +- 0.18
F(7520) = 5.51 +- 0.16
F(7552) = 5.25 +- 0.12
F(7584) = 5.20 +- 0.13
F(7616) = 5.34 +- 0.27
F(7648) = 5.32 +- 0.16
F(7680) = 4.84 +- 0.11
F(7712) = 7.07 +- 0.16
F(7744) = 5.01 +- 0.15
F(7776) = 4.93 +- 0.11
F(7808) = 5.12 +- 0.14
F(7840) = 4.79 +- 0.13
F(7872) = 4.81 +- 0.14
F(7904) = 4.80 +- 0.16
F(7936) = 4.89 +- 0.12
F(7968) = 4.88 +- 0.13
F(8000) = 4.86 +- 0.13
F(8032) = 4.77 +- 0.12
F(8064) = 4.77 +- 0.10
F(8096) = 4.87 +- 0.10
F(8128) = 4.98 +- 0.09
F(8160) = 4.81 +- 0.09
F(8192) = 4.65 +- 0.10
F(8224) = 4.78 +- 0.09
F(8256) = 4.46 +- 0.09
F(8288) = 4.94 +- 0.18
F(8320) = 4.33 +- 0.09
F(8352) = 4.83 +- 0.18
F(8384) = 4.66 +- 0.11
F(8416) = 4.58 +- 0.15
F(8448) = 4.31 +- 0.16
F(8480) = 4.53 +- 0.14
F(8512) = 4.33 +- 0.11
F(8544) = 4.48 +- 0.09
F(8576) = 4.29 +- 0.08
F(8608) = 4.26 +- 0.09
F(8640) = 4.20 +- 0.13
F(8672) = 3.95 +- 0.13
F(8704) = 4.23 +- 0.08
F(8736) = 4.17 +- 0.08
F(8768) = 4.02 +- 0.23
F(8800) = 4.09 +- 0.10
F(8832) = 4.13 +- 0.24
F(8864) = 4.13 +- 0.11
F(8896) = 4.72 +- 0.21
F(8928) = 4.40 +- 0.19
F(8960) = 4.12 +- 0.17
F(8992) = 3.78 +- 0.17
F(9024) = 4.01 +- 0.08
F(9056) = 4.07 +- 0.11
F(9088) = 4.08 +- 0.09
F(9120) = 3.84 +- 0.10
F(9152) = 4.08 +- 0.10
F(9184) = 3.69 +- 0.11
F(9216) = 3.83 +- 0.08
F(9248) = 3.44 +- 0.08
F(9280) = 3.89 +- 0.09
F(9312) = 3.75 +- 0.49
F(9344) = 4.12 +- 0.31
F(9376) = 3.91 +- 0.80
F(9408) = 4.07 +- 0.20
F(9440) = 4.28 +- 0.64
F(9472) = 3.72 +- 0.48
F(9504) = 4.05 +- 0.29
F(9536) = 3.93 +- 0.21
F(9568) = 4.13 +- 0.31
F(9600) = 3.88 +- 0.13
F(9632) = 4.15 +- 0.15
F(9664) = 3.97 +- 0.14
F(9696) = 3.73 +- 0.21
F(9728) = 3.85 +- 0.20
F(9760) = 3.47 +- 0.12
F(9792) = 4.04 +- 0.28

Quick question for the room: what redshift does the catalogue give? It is 0.08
